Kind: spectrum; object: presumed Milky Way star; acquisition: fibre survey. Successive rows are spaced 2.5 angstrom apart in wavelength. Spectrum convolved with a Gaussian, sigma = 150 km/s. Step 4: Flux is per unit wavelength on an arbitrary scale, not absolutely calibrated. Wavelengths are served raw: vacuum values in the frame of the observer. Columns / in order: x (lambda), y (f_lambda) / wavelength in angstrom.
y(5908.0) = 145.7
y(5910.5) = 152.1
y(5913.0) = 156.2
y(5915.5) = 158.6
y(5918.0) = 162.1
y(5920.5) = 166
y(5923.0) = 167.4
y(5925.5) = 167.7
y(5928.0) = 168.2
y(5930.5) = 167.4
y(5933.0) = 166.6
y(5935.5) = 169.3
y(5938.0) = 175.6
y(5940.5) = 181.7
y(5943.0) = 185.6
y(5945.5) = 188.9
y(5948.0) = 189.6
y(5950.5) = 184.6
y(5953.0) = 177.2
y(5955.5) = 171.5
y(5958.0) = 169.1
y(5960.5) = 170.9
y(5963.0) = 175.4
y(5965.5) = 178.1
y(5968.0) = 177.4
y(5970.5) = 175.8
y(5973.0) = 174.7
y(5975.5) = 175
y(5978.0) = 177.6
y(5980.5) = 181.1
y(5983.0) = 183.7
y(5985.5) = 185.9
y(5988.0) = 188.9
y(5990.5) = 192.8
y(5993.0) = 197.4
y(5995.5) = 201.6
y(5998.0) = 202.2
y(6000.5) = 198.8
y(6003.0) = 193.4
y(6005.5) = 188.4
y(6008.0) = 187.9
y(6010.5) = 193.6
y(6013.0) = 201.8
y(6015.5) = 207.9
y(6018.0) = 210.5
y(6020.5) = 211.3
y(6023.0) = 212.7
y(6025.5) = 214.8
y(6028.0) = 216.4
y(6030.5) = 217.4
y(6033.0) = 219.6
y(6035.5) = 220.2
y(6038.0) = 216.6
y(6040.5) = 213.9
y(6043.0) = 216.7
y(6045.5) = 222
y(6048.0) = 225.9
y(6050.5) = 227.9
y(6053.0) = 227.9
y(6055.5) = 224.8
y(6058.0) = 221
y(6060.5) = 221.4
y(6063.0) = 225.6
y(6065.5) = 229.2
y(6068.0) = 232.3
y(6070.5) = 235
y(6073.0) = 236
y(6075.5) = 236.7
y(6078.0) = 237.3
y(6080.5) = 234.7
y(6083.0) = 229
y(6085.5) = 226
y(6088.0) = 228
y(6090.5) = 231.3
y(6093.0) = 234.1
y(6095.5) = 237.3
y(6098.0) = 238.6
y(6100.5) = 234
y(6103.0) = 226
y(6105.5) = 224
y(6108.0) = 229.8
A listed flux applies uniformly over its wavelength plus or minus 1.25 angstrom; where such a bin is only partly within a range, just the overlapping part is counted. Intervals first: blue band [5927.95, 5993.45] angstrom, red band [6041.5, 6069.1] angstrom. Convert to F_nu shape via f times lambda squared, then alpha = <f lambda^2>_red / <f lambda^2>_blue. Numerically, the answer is 1.30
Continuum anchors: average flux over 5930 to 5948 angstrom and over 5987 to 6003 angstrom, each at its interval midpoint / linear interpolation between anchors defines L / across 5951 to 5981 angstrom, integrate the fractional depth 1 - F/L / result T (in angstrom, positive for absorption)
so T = 1.85 angstrom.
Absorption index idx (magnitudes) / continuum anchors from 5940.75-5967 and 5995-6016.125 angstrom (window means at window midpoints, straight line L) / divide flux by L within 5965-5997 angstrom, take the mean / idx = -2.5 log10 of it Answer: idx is 0.03 mag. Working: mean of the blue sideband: 179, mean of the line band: 184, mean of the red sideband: 197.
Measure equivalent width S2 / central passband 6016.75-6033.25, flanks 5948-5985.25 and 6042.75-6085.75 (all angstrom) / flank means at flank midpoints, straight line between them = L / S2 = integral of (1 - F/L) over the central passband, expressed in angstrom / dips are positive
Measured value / -0.5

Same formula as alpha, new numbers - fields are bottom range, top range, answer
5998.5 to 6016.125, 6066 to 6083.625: 1.22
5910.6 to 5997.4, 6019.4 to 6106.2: 1.33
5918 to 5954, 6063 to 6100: 1.40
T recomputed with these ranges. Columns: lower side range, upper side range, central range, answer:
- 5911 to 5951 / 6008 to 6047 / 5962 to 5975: 0.8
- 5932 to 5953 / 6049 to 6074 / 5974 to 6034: 2.0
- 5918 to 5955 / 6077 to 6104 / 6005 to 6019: 0.3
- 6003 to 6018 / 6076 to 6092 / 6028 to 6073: -1.6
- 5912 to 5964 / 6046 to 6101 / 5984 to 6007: 0.3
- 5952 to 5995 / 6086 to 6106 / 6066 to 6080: -0.8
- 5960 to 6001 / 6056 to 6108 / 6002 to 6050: -1.2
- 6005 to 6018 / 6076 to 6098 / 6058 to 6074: -0.4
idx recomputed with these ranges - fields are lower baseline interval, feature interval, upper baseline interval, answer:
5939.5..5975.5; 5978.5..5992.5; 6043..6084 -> 0.03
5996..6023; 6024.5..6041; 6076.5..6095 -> -0.04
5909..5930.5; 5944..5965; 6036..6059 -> 0.00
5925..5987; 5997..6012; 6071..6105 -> 0.02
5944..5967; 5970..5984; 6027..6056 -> 0.07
